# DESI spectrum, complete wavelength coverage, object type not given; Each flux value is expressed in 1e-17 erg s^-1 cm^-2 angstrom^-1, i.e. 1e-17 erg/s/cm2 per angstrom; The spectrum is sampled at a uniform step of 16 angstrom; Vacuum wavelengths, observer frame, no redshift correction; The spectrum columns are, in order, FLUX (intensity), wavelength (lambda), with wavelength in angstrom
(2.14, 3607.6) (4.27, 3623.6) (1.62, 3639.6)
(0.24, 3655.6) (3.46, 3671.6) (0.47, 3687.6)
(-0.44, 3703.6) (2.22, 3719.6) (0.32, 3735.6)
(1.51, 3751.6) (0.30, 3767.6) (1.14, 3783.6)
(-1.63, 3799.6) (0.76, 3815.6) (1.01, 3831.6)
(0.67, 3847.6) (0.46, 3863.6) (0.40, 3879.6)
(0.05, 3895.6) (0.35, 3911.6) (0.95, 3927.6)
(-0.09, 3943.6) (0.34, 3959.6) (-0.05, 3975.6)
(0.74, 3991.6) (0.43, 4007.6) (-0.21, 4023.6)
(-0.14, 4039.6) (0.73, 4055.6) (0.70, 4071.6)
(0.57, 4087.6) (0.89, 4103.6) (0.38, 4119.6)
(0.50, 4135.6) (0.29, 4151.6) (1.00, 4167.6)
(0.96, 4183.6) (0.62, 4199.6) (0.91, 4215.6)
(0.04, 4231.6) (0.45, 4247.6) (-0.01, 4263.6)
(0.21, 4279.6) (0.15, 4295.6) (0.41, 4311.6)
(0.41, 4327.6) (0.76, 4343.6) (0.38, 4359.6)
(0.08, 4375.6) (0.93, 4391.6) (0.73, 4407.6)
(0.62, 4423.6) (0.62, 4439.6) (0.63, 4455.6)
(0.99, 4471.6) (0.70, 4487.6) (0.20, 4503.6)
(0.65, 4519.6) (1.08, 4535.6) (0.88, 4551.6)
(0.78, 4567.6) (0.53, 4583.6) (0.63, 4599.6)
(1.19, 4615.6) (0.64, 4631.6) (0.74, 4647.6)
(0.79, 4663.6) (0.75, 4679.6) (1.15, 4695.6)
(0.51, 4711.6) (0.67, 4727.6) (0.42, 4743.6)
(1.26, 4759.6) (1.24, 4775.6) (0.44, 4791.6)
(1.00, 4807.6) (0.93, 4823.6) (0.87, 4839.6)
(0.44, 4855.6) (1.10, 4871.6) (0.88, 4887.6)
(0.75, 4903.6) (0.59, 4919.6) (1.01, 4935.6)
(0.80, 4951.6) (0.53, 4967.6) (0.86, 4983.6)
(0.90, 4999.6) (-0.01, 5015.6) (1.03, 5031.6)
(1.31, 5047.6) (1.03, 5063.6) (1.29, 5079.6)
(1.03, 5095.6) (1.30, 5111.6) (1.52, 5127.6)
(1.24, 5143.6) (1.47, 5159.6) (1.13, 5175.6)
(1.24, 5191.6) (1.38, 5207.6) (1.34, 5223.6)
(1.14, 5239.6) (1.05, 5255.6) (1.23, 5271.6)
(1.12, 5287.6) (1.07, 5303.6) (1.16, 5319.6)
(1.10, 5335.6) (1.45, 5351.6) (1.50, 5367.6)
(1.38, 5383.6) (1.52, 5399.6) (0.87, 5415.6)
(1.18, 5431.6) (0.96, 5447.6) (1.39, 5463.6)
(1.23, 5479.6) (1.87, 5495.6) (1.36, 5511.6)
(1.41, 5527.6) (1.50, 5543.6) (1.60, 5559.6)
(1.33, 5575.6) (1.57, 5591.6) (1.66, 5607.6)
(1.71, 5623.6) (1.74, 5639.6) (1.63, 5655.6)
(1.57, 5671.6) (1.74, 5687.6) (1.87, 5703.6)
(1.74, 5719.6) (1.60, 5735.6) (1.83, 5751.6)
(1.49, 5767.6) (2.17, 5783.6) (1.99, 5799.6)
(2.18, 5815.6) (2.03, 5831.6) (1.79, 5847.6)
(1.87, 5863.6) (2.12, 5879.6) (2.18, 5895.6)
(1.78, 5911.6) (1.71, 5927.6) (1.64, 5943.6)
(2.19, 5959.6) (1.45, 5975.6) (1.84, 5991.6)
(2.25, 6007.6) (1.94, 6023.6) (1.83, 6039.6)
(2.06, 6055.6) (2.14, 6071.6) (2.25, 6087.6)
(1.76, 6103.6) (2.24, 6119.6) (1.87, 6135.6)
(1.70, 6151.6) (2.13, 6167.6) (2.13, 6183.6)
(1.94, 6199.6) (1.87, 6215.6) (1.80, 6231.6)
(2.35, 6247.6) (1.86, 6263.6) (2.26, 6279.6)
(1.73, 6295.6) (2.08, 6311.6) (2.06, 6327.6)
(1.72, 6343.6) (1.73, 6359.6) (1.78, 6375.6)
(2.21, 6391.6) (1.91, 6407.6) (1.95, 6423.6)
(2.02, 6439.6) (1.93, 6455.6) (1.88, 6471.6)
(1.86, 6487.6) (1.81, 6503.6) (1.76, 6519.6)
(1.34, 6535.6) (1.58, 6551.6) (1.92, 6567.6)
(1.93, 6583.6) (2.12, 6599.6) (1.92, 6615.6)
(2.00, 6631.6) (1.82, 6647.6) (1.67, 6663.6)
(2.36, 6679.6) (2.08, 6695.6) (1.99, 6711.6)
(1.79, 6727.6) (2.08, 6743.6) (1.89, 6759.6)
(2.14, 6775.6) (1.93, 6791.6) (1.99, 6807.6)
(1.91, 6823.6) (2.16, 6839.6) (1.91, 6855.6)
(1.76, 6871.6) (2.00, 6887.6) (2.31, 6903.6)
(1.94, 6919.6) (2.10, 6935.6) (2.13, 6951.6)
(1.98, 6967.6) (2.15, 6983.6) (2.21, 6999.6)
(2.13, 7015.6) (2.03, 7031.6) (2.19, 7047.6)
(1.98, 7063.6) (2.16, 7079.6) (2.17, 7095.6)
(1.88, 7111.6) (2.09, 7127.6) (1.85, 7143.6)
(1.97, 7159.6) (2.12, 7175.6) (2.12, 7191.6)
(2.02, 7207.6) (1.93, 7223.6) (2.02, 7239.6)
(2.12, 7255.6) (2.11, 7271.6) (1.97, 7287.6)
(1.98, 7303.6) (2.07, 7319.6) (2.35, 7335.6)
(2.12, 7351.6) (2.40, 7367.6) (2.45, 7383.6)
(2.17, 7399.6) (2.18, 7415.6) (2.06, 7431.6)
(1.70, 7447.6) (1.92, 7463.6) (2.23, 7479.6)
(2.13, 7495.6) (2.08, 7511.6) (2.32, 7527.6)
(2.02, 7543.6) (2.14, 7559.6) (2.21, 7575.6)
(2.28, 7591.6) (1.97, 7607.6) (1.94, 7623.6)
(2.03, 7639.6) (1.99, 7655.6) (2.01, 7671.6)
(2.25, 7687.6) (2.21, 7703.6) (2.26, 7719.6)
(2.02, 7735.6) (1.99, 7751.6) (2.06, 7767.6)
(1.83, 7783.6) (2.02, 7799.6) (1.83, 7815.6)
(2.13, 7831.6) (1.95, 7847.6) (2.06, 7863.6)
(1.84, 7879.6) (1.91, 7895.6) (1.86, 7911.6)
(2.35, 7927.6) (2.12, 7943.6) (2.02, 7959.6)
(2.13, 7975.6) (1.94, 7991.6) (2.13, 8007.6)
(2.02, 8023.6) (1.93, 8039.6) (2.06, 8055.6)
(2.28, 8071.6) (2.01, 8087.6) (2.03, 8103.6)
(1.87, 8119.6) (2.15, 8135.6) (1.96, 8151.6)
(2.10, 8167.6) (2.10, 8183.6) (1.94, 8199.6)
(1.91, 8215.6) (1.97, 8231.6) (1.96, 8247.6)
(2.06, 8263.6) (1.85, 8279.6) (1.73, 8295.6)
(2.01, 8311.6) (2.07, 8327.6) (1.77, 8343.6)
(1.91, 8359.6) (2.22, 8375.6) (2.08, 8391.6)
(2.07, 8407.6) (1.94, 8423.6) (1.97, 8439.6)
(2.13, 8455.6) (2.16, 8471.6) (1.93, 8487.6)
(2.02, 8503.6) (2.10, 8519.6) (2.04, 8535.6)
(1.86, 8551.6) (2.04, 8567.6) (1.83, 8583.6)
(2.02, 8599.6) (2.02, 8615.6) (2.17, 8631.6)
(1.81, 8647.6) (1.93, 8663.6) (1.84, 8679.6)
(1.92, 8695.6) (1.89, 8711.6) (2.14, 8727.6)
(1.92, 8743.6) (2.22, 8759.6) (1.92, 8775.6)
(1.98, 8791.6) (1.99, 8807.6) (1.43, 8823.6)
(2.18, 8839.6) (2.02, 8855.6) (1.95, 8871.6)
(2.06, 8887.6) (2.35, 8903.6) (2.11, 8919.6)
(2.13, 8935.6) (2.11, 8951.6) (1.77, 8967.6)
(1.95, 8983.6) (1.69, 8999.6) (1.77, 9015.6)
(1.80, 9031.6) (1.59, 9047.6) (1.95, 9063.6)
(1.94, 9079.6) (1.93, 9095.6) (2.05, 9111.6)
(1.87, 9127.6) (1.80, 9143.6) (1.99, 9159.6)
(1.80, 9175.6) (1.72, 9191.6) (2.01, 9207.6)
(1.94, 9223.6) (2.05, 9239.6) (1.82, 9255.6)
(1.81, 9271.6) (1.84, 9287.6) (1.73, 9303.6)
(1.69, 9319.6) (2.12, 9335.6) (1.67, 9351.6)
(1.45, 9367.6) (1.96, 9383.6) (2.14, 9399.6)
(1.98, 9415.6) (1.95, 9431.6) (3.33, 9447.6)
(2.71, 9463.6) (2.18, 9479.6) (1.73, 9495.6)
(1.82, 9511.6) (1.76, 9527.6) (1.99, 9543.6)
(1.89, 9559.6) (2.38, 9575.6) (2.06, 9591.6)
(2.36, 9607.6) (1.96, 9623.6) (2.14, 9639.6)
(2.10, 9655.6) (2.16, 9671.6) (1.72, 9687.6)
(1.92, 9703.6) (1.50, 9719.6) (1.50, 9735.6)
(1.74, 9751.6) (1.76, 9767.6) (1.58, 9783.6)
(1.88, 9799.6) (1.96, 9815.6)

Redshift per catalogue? 0.26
